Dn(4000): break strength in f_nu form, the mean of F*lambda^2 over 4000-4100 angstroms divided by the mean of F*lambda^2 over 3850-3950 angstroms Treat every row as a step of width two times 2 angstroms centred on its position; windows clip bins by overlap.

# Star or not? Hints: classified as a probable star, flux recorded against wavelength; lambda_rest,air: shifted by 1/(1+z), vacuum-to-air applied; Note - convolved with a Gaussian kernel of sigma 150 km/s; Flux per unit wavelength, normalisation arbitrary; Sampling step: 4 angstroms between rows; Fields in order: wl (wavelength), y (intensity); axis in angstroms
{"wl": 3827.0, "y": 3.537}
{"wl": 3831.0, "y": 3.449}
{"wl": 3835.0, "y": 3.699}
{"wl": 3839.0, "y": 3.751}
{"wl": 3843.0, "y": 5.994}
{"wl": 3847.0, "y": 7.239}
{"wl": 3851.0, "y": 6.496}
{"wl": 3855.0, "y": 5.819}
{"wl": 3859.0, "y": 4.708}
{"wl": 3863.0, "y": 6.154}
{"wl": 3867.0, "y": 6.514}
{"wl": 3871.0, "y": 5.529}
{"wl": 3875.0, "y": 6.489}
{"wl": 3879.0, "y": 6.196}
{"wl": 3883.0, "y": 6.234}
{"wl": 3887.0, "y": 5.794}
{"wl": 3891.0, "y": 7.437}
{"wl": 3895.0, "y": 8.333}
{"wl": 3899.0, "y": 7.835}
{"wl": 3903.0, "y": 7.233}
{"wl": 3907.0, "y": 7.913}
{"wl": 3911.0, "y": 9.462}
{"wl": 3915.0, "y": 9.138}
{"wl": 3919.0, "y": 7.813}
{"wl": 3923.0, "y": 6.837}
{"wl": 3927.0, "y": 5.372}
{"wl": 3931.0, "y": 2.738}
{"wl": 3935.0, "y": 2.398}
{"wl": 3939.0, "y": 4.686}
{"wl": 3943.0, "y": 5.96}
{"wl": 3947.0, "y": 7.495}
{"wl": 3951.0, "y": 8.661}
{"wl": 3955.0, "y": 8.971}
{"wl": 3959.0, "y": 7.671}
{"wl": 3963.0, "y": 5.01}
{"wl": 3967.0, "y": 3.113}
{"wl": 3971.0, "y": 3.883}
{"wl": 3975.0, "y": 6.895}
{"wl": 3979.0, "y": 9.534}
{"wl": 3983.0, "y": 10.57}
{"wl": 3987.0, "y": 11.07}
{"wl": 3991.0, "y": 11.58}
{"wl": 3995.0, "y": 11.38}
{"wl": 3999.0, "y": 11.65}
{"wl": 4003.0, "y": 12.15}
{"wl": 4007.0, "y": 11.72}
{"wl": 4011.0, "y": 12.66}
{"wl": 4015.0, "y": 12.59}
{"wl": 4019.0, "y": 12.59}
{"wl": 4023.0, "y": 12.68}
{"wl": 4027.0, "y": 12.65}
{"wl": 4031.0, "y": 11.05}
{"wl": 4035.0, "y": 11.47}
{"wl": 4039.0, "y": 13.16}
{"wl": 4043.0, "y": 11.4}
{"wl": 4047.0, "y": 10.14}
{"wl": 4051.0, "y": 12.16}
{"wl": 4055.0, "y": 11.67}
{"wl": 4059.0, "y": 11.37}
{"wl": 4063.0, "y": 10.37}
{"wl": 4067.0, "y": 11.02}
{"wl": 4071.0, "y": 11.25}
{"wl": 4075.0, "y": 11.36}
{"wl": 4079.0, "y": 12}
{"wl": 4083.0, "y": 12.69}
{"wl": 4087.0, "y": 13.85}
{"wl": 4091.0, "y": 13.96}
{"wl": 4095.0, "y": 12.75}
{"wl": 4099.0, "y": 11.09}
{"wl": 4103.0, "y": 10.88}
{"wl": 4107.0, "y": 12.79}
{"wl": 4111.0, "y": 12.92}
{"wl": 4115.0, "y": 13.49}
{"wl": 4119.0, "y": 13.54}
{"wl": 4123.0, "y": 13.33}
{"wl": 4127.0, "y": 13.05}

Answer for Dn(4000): 2.0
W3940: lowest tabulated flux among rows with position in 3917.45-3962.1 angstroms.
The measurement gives 2.398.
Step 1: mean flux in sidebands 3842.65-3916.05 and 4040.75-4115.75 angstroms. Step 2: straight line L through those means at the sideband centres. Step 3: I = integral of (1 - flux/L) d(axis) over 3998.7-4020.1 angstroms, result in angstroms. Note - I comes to -4.4 angstroms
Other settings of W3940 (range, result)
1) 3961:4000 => 3.113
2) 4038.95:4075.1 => 10.14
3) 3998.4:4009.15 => 11.65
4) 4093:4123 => 10.88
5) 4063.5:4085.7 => 11.02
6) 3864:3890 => 5.529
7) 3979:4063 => 9.534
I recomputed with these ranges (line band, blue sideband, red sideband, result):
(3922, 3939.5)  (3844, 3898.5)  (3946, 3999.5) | 7.60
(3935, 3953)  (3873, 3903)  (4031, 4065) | 4.90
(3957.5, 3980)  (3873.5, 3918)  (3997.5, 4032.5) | 9.90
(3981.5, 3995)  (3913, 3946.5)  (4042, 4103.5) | -4.86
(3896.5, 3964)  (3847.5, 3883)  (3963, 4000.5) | 5.58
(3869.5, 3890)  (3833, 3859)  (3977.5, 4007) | 1.93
